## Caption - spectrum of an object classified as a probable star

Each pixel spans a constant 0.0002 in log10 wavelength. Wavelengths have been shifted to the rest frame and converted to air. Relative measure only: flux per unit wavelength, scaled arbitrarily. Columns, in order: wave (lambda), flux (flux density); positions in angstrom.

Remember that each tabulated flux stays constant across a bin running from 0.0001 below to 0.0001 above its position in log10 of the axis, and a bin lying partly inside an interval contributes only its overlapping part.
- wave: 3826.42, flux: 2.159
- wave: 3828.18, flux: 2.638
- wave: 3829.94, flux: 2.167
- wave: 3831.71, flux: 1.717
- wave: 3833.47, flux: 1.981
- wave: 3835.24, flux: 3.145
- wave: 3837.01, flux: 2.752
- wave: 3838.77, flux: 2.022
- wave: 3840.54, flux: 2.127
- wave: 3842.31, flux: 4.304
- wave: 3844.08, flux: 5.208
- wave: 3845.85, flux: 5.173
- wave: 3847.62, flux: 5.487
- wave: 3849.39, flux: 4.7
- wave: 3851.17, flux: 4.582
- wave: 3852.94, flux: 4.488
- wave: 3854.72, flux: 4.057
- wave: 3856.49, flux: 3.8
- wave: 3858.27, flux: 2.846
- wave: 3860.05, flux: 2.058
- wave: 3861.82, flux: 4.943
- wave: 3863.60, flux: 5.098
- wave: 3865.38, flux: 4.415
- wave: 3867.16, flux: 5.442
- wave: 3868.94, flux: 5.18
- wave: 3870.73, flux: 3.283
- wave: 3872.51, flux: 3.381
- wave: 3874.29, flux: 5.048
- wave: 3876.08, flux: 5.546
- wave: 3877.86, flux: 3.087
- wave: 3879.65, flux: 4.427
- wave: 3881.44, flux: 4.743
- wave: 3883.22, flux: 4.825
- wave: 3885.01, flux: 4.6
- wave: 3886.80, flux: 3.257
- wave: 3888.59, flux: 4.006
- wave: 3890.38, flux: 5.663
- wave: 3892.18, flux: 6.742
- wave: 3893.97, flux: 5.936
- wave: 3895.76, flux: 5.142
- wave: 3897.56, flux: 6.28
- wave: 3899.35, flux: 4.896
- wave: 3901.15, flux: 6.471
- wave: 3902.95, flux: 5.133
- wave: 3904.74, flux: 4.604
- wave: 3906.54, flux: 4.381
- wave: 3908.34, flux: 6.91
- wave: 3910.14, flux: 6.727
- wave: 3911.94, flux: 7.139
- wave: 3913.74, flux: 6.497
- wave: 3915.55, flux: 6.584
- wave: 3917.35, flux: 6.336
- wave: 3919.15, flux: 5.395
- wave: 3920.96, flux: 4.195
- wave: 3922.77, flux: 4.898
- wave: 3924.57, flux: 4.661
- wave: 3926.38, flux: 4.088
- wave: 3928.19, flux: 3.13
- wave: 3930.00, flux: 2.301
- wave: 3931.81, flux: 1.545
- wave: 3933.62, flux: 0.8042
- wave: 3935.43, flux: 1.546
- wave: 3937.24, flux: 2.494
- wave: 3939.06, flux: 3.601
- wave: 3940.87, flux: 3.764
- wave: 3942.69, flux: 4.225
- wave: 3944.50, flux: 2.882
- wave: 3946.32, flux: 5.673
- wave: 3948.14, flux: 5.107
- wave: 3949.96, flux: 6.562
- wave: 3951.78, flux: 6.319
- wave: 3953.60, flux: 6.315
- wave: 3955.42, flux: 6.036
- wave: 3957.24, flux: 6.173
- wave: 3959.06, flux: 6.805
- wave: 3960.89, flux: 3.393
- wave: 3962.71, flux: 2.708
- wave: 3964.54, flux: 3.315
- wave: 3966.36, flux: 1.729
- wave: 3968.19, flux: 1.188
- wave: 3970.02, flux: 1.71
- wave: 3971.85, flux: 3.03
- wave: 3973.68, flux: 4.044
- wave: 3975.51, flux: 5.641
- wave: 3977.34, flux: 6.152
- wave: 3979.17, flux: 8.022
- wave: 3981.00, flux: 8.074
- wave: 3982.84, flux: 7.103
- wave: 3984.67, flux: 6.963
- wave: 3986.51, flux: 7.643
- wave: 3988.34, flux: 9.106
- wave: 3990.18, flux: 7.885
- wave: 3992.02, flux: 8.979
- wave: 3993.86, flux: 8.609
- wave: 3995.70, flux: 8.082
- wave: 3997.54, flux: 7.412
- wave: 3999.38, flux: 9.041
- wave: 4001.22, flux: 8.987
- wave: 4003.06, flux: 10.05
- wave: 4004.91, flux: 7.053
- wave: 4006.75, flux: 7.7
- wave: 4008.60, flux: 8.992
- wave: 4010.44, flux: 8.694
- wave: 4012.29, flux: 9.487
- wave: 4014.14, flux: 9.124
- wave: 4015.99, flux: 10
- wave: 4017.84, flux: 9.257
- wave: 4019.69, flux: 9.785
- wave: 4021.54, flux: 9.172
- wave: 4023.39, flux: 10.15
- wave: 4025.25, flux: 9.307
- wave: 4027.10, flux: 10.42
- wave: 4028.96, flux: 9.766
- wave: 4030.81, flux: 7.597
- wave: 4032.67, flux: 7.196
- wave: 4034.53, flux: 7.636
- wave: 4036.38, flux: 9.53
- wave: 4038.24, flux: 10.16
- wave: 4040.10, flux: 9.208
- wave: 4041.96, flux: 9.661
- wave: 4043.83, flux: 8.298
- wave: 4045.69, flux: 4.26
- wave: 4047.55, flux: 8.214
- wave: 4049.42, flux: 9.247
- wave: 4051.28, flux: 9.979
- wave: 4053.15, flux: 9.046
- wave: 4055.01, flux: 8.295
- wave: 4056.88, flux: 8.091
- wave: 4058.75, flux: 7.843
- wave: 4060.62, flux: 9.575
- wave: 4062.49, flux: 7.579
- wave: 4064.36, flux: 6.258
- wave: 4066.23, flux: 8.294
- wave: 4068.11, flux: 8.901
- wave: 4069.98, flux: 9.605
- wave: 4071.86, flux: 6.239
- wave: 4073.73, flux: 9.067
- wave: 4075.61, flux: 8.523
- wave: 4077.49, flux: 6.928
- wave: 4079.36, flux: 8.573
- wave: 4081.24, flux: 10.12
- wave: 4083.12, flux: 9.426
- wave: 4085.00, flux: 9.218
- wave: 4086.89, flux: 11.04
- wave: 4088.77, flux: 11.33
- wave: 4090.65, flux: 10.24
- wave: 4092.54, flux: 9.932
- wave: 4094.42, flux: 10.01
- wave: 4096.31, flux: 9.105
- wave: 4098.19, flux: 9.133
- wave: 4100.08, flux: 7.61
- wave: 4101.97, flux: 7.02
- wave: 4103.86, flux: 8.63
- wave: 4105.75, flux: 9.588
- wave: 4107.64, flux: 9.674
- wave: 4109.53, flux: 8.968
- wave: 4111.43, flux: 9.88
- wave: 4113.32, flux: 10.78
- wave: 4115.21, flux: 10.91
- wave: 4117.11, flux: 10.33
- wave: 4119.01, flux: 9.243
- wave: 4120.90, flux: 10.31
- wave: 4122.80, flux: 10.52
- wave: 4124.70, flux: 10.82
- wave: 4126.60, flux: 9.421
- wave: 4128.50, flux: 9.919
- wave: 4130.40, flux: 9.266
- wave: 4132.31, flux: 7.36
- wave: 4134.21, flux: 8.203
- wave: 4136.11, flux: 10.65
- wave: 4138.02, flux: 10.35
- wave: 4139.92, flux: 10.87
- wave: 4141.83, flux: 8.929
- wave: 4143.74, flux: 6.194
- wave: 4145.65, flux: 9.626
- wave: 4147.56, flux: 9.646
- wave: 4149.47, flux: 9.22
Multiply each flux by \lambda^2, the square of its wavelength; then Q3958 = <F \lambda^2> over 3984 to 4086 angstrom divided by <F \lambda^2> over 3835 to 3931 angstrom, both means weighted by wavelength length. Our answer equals 1.99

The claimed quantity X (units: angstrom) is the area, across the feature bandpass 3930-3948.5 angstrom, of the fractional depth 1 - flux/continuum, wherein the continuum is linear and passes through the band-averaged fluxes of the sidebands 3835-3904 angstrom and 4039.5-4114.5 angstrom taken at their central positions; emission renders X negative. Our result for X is 9.0 angstrom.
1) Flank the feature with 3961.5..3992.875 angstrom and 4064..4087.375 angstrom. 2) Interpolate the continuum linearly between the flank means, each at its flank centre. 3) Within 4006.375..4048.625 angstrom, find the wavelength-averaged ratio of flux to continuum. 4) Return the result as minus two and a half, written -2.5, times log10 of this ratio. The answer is -0.25 mag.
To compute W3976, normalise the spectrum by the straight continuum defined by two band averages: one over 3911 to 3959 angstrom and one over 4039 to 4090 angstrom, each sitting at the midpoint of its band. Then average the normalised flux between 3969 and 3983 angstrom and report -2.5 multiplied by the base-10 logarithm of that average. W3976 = 0.11 mag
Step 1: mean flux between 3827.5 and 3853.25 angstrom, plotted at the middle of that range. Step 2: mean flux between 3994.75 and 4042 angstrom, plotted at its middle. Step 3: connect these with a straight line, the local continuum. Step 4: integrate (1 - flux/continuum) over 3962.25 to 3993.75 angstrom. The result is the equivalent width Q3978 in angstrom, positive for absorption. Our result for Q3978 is 8.9 angstrom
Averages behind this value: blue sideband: 3.49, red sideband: 8.97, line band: 5.61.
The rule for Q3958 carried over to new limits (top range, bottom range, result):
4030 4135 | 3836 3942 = 2.22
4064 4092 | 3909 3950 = 2.24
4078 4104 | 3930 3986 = 2.26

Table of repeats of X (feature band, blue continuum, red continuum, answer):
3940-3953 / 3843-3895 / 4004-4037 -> 3.52 angstrom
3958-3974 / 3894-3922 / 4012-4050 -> 9.14 angstrom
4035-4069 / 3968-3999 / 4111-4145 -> -1.72 angstrom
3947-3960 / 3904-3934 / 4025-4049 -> -0.63 angstrom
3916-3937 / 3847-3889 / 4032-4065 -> 7.51 angstrom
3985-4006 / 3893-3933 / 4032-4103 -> -4.07 angstrom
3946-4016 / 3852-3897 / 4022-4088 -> 4.29 angstrom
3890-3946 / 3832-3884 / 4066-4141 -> 6.14 angstrom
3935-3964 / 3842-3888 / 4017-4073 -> 7.98 angstrom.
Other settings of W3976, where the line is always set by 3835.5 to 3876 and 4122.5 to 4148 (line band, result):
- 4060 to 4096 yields -0.08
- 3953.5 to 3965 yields 0.22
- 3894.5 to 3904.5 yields -0.12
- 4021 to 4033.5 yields -0.23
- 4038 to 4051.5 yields -0.11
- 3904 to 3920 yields -0.17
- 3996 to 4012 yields -0.23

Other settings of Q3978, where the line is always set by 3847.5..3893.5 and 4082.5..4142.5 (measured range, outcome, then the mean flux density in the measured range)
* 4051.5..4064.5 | 0.2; 8.31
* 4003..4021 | -3.5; 8.97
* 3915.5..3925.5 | 0.5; 5.24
